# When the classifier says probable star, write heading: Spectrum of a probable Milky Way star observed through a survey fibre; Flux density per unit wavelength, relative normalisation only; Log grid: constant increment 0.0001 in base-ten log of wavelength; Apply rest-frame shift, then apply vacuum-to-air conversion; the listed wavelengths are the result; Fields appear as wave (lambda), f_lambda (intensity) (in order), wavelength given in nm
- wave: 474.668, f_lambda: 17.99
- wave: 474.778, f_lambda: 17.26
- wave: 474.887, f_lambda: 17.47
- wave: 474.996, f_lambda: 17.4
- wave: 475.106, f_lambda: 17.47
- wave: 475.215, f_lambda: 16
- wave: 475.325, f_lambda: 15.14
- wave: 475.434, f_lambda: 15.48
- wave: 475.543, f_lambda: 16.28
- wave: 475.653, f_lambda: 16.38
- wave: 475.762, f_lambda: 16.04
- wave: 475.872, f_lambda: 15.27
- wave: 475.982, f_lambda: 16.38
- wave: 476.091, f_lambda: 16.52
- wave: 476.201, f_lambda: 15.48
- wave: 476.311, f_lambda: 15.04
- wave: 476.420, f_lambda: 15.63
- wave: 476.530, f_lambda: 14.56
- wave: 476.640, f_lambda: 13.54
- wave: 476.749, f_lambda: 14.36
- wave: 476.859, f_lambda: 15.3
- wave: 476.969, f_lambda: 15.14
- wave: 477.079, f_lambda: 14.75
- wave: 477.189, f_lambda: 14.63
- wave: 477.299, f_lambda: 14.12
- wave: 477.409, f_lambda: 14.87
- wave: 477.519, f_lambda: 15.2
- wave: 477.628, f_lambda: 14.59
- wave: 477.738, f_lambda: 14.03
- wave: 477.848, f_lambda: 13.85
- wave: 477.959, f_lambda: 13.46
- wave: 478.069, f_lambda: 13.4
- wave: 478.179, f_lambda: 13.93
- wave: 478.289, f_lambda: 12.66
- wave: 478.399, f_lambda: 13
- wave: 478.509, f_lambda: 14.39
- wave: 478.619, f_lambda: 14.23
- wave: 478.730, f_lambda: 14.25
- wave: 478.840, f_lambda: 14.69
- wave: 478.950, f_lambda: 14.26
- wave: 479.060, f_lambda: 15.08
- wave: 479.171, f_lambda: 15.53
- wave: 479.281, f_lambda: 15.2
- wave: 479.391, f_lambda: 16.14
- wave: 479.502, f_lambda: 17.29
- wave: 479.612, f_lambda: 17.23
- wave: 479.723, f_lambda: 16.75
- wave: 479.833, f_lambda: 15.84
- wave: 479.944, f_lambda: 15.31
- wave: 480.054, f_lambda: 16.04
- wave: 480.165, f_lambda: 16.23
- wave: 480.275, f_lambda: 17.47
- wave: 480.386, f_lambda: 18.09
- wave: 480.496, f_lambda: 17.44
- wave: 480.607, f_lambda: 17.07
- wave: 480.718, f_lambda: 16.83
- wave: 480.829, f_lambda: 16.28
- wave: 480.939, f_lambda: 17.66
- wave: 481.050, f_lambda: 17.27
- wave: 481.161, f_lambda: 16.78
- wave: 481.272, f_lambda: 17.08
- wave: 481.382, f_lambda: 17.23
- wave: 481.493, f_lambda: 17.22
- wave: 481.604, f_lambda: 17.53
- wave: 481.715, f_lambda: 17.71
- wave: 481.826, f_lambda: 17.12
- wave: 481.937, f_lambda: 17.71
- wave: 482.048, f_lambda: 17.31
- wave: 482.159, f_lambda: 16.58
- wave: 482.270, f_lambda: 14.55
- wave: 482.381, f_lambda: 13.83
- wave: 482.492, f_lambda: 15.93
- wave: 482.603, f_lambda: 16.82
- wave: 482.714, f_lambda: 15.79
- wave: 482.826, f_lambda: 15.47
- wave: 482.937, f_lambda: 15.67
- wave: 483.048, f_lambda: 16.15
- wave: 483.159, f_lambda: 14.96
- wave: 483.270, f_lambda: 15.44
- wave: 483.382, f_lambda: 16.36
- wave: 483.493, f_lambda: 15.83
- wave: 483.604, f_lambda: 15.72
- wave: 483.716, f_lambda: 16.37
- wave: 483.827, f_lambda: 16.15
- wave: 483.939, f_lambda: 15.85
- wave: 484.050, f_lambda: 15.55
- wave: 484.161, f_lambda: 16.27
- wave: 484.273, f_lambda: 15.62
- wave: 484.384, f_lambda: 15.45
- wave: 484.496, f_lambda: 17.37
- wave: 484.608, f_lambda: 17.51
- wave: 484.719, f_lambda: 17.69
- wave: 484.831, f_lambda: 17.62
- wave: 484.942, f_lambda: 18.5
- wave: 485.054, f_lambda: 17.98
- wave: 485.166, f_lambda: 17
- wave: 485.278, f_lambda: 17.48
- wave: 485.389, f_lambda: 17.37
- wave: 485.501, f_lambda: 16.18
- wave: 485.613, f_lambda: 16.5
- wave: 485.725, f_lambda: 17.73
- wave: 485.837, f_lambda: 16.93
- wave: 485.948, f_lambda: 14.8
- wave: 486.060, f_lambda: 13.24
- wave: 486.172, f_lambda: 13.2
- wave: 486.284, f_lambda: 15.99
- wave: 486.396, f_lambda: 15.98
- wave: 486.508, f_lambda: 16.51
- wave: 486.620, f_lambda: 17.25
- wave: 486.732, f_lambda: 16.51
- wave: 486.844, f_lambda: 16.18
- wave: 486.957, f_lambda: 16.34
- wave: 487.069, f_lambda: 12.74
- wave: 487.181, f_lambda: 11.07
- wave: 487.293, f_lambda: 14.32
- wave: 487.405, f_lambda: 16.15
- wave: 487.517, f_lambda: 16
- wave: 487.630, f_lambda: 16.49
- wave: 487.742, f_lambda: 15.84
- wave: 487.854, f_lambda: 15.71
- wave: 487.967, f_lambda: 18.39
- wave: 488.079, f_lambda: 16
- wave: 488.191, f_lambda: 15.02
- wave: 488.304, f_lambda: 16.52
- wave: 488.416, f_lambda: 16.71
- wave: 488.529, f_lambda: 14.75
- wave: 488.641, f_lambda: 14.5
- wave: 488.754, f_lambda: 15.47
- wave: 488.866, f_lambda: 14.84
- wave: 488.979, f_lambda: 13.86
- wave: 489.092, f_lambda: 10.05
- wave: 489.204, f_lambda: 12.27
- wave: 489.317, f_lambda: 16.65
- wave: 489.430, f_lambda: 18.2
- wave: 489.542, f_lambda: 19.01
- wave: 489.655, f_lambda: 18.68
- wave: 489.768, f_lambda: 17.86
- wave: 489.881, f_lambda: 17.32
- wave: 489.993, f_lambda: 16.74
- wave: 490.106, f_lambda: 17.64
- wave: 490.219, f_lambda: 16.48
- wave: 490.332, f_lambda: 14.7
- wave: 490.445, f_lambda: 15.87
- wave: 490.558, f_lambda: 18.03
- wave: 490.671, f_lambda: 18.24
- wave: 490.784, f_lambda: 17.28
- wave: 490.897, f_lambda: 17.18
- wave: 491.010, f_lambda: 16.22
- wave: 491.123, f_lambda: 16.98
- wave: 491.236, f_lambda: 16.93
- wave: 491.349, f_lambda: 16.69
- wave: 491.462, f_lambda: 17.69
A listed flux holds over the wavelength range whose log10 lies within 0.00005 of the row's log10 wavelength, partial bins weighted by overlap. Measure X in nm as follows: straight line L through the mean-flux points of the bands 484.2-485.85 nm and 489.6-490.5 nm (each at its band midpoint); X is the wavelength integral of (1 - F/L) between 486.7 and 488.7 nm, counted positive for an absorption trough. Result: 0.18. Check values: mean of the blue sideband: 17.1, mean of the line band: 15.5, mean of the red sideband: 16.9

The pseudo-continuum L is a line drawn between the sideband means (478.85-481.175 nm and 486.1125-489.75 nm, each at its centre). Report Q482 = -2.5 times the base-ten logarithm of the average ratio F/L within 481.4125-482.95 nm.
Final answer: -0.01 mag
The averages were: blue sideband 16.4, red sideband 15.6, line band 16.4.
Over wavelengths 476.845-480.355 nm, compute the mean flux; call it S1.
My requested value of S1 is 15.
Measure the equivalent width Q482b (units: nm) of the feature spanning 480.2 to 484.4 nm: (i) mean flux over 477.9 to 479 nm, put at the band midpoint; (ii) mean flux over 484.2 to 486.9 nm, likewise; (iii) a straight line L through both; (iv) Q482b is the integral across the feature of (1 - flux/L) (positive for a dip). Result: -0.324 nm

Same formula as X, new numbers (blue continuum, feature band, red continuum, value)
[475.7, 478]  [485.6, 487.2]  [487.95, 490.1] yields 0.03 nm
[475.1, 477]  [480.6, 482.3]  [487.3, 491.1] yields -0.13 nm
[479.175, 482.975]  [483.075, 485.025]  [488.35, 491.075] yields 0.01 nm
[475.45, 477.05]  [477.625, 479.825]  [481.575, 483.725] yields 0.14 nm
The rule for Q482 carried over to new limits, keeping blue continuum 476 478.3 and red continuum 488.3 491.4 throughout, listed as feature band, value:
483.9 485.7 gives -0.09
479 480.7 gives -0.10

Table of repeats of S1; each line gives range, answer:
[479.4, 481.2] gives 16.8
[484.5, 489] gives 16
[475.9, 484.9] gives 15.8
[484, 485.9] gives 17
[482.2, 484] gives 15.7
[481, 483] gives 16.5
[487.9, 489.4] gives 15.1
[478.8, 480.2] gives 15.8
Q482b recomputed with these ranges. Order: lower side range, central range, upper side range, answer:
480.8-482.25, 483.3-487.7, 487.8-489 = 0.054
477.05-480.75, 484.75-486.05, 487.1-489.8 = -0.128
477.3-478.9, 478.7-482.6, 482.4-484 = -0.389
